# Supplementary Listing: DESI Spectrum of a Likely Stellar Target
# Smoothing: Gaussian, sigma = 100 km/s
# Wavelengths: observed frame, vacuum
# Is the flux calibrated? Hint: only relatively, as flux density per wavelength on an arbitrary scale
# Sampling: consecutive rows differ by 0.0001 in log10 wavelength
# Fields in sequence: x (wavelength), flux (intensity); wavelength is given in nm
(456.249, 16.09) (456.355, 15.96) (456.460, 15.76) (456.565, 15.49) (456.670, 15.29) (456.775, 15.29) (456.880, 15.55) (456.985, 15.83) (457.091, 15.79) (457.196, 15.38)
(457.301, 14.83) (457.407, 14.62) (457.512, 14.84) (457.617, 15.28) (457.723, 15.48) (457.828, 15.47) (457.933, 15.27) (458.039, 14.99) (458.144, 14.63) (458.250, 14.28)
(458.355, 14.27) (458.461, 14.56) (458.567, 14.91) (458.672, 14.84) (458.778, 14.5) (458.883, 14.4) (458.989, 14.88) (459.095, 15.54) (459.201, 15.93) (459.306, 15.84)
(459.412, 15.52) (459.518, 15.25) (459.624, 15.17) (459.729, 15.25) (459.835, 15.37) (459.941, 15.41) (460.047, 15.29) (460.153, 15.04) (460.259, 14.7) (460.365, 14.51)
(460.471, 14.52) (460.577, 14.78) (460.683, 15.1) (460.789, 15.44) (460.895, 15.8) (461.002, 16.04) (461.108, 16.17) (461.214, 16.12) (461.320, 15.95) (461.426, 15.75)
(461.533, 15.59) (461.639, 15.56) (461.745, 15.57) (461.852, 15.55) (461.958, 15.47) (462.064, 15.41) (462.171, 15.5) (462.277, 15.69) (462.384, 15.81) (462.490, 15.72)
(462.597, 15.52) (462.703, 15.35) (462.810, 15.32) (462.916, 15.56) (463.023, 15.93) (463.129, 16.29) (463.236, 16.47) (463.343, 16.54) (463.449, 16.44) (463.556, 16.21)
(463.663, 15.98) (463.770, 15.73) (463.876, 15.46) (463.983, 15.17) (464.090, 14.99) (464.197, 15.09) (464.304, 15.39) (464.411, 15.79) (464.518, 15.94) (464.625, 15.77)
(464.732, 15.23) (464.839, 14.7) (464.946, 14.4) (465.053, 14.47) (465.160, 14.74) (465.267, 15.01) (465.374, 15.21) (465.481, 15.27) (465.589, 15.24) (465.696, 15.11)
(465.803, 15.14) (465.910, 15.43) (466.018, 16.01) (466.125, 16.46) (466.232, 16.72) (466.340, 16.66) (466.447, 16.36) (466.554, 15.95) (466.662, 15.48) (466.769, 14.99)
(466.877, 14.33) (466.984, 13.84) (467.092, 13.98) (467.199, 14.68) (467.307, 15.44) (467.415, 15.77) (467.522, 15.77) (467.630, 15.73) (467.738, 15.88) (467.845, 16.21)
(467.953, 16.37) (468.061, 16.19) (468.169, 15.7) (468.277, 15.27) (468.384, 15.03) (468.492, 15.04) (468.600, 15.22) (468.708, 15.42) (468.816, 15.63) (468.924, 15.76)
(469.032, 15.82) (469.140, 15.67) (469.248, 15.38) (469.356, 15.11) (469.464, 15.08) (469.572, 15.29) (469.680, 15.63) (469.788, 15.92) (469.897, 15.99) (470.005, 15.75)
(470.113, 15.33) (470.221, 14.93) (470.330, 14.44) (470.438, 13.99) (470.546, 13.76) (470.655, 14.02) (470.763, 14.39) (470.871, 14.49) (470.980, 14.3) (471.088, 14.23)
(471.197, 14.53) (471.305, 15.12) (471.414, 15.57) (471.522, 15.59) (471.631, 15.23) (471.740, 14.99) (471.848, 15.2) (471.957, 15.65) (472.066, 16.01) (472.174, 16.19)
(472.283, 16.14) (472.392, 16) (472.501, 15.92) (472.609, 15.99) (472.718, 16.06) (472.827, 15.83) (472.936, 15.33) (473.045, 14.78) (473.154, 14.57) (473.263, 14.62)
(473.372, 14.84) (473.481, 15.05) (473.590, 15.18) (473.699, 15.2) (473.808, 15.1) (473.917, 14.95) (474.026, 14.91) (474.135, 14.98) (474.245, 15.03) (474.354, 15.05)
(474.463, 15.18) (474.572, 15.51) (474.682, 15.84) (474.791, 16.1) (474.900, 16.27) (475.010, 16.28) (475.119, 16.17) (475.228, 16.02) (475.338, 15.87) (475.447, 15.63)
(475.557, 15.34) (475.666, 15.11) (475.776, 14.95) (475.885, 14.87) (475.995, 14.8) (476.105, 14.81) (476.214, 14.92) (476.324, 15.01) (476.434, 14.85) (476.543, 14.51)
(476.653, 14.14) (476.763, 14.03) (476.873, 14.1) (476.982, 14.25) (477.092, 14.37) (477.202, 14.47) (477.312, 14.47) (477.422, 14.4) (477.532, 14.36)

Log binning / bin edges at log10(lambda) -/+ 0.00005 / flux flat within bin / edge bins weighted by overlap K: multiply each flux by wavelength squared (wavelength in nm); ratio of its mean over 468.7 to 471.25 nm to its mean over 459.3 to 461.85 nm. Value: 1.02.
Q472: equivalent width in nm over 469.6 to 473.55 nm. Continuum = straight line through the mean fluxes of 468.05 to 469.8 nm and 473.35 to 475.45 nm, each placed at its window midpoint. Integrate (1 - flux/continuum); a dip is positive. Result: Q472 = 0.07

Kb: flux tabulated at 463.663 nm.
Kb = 15.98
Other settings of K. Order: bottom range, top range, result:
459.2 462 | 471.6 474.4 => 1.05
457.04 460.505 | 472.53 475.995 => 1.09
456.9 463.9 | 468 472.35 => 1.03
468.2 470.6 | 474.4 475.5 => 1.07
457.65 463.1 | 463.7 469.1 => 1.03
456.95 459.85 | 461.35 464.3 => 1.06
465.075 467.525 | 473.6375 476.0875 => 1.04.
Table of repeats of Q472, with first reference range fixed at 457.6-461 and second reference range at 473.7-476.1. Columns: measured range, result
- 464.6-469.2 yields -0.05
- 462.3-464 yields -0.08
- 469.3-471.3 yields 0.06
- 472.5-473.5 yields 0.01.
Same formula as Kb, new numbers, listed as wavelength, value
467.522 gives 15.77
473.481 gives 15.05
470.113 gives 15.33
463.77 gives 15.73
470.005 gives 15.75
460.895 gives 15.8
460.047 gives 15.29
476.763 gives 14.03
